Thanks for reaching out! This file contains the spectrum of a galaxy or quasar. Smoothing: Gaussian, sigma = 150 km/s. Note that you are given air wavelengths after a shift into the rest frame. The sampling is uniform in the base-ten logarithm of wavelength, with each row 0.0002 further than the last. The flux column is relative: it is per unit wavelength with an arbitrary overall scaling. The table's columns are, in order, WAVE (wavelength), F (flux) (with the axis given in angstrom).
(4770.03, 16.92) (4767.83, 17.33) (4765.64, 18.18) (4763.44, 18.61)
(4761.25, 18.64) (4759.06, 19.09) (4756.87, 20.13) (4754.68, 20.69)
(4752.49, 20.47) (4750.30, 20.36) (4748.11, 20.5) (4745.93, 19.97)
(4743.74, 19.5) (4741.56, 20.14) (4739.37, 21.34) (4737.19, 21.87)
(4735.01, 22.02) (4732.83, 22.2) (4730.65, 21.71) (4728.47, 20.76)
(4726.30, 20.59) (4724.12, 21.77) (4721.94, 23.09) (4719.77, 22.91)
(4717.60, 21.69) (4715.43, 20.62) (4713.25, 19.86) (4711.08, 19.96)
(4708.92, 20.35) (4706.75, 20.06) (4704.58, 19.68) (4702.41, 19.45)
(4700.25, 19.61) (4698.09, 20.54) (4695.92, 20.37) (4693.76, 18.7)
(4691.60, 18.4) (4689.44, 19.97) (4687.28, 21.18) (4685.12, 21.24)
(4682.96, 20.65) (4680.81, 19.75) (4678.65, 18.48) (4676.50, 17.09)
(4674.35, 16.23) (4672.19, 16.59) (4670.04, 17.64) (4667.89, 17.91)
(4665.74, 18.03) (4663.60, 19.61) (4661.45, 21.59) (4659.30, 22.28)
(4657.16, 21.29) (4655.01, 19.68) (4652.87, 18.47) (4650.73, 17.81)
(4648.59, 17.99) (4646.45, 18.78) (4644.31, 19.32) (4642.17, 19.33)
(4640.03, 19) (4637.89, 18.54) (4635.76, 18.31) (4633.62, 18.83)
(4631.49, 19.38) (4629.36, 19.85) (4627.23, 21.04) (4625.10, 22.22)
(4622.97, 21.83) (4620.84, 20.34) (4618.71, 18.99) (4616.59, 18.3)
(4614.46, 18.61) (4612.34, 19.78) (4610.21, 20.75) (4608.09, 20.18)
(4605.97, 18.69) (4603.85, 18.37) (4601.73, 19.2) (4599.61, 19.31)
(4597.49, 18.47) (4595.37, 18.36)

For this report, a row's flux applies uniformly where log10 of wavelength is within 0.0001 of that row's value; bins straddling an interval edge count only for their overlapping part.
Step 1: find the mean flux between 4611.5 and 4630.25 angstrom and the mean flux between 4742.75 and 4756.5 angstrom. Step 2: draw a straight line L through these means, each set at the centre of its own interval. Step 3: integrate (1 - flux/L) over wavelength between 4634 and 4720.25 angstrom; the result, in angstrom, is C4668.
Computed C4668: 3.1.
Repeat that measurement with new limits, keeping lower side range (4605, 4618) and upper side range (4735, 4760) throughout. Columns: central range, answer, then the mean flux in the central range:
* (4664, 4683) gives 1.8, 18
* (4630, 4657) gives 1.0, 18.9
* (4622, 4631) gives -0.7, 21.1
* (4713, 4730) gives -1.1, 21.5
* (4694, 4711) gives 0.1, 19.9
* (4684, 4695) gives 0.0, 19.9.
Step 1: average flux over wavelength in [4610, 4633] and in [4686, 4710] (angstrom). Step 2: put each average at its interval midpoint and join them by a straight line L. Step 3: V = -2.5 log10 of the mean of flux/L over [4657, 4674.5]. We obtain 0.05 mag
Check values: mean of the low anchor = 20.1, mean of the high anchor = 19.9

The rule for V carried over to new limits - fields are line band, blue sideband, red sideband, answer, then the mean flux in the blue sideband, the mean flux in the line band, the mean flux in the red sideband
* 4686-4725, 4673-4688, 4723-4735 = -0.01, 19.1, 20.5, 21.5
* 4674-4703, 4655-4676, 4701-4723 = 0.02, 19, 19.5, 20.8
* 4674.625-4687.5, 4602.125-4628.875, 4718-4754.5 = 0.06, 19.9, 19.4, 21.2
